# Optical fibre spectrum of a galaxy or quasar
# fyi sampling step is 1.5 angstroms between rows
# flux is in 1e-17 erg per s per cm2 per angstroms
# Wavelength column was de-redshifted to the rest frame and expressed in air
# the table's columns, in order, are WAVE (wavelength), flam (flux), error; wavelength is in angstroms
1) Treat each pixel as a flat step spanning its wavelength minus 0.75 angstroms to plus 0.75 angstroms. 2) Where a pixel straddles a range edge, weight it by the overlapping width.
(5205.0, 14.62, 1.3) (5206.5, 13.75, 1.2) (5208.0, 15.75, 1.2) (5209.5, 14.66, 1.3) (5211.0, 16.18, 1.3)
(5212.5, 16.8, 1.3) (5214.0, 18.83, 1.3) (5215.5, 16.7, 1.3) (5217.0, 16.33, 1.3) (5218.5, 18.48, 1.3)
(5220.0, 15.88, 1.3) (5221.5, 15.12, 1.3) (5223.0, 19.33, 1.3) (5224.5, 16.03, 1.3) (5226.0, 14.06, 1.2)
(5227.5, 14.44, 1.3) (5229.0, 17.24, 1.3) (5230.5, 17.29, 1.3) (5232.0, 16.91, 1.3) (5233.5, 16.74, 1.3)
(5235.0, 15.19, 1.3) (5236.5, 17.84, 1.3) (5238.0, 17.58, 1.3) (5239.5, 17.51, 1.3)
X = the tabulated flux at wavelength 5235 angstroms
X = 15.19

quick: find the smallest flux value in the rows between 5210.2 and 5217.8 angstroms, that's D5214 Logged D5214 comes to 16.18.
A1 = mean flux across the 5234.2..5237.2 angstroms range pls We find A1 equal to 16.5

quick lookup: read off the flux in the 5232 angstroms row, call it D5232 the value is 16.91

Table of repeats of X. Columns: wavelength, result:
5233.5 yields 16.74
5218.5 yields 18.48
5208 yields 15.75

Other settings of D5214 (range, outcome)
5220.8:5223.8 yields 15.12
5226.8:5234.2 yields 14.44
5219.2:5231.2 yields 14.06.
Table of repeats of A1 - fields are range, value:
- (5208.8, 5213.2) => 15.9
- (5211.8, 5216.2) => 17.5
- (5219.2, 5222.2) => 15.6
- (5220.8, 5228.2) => 15.8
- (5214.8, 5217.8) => 16.5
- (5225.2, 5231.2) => 15.7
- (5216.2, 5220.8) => 16.9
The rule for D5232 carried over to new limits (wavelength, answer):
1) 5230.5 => 17.29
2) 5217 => 16.33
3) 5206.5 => 13.75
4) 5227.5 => 14.44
